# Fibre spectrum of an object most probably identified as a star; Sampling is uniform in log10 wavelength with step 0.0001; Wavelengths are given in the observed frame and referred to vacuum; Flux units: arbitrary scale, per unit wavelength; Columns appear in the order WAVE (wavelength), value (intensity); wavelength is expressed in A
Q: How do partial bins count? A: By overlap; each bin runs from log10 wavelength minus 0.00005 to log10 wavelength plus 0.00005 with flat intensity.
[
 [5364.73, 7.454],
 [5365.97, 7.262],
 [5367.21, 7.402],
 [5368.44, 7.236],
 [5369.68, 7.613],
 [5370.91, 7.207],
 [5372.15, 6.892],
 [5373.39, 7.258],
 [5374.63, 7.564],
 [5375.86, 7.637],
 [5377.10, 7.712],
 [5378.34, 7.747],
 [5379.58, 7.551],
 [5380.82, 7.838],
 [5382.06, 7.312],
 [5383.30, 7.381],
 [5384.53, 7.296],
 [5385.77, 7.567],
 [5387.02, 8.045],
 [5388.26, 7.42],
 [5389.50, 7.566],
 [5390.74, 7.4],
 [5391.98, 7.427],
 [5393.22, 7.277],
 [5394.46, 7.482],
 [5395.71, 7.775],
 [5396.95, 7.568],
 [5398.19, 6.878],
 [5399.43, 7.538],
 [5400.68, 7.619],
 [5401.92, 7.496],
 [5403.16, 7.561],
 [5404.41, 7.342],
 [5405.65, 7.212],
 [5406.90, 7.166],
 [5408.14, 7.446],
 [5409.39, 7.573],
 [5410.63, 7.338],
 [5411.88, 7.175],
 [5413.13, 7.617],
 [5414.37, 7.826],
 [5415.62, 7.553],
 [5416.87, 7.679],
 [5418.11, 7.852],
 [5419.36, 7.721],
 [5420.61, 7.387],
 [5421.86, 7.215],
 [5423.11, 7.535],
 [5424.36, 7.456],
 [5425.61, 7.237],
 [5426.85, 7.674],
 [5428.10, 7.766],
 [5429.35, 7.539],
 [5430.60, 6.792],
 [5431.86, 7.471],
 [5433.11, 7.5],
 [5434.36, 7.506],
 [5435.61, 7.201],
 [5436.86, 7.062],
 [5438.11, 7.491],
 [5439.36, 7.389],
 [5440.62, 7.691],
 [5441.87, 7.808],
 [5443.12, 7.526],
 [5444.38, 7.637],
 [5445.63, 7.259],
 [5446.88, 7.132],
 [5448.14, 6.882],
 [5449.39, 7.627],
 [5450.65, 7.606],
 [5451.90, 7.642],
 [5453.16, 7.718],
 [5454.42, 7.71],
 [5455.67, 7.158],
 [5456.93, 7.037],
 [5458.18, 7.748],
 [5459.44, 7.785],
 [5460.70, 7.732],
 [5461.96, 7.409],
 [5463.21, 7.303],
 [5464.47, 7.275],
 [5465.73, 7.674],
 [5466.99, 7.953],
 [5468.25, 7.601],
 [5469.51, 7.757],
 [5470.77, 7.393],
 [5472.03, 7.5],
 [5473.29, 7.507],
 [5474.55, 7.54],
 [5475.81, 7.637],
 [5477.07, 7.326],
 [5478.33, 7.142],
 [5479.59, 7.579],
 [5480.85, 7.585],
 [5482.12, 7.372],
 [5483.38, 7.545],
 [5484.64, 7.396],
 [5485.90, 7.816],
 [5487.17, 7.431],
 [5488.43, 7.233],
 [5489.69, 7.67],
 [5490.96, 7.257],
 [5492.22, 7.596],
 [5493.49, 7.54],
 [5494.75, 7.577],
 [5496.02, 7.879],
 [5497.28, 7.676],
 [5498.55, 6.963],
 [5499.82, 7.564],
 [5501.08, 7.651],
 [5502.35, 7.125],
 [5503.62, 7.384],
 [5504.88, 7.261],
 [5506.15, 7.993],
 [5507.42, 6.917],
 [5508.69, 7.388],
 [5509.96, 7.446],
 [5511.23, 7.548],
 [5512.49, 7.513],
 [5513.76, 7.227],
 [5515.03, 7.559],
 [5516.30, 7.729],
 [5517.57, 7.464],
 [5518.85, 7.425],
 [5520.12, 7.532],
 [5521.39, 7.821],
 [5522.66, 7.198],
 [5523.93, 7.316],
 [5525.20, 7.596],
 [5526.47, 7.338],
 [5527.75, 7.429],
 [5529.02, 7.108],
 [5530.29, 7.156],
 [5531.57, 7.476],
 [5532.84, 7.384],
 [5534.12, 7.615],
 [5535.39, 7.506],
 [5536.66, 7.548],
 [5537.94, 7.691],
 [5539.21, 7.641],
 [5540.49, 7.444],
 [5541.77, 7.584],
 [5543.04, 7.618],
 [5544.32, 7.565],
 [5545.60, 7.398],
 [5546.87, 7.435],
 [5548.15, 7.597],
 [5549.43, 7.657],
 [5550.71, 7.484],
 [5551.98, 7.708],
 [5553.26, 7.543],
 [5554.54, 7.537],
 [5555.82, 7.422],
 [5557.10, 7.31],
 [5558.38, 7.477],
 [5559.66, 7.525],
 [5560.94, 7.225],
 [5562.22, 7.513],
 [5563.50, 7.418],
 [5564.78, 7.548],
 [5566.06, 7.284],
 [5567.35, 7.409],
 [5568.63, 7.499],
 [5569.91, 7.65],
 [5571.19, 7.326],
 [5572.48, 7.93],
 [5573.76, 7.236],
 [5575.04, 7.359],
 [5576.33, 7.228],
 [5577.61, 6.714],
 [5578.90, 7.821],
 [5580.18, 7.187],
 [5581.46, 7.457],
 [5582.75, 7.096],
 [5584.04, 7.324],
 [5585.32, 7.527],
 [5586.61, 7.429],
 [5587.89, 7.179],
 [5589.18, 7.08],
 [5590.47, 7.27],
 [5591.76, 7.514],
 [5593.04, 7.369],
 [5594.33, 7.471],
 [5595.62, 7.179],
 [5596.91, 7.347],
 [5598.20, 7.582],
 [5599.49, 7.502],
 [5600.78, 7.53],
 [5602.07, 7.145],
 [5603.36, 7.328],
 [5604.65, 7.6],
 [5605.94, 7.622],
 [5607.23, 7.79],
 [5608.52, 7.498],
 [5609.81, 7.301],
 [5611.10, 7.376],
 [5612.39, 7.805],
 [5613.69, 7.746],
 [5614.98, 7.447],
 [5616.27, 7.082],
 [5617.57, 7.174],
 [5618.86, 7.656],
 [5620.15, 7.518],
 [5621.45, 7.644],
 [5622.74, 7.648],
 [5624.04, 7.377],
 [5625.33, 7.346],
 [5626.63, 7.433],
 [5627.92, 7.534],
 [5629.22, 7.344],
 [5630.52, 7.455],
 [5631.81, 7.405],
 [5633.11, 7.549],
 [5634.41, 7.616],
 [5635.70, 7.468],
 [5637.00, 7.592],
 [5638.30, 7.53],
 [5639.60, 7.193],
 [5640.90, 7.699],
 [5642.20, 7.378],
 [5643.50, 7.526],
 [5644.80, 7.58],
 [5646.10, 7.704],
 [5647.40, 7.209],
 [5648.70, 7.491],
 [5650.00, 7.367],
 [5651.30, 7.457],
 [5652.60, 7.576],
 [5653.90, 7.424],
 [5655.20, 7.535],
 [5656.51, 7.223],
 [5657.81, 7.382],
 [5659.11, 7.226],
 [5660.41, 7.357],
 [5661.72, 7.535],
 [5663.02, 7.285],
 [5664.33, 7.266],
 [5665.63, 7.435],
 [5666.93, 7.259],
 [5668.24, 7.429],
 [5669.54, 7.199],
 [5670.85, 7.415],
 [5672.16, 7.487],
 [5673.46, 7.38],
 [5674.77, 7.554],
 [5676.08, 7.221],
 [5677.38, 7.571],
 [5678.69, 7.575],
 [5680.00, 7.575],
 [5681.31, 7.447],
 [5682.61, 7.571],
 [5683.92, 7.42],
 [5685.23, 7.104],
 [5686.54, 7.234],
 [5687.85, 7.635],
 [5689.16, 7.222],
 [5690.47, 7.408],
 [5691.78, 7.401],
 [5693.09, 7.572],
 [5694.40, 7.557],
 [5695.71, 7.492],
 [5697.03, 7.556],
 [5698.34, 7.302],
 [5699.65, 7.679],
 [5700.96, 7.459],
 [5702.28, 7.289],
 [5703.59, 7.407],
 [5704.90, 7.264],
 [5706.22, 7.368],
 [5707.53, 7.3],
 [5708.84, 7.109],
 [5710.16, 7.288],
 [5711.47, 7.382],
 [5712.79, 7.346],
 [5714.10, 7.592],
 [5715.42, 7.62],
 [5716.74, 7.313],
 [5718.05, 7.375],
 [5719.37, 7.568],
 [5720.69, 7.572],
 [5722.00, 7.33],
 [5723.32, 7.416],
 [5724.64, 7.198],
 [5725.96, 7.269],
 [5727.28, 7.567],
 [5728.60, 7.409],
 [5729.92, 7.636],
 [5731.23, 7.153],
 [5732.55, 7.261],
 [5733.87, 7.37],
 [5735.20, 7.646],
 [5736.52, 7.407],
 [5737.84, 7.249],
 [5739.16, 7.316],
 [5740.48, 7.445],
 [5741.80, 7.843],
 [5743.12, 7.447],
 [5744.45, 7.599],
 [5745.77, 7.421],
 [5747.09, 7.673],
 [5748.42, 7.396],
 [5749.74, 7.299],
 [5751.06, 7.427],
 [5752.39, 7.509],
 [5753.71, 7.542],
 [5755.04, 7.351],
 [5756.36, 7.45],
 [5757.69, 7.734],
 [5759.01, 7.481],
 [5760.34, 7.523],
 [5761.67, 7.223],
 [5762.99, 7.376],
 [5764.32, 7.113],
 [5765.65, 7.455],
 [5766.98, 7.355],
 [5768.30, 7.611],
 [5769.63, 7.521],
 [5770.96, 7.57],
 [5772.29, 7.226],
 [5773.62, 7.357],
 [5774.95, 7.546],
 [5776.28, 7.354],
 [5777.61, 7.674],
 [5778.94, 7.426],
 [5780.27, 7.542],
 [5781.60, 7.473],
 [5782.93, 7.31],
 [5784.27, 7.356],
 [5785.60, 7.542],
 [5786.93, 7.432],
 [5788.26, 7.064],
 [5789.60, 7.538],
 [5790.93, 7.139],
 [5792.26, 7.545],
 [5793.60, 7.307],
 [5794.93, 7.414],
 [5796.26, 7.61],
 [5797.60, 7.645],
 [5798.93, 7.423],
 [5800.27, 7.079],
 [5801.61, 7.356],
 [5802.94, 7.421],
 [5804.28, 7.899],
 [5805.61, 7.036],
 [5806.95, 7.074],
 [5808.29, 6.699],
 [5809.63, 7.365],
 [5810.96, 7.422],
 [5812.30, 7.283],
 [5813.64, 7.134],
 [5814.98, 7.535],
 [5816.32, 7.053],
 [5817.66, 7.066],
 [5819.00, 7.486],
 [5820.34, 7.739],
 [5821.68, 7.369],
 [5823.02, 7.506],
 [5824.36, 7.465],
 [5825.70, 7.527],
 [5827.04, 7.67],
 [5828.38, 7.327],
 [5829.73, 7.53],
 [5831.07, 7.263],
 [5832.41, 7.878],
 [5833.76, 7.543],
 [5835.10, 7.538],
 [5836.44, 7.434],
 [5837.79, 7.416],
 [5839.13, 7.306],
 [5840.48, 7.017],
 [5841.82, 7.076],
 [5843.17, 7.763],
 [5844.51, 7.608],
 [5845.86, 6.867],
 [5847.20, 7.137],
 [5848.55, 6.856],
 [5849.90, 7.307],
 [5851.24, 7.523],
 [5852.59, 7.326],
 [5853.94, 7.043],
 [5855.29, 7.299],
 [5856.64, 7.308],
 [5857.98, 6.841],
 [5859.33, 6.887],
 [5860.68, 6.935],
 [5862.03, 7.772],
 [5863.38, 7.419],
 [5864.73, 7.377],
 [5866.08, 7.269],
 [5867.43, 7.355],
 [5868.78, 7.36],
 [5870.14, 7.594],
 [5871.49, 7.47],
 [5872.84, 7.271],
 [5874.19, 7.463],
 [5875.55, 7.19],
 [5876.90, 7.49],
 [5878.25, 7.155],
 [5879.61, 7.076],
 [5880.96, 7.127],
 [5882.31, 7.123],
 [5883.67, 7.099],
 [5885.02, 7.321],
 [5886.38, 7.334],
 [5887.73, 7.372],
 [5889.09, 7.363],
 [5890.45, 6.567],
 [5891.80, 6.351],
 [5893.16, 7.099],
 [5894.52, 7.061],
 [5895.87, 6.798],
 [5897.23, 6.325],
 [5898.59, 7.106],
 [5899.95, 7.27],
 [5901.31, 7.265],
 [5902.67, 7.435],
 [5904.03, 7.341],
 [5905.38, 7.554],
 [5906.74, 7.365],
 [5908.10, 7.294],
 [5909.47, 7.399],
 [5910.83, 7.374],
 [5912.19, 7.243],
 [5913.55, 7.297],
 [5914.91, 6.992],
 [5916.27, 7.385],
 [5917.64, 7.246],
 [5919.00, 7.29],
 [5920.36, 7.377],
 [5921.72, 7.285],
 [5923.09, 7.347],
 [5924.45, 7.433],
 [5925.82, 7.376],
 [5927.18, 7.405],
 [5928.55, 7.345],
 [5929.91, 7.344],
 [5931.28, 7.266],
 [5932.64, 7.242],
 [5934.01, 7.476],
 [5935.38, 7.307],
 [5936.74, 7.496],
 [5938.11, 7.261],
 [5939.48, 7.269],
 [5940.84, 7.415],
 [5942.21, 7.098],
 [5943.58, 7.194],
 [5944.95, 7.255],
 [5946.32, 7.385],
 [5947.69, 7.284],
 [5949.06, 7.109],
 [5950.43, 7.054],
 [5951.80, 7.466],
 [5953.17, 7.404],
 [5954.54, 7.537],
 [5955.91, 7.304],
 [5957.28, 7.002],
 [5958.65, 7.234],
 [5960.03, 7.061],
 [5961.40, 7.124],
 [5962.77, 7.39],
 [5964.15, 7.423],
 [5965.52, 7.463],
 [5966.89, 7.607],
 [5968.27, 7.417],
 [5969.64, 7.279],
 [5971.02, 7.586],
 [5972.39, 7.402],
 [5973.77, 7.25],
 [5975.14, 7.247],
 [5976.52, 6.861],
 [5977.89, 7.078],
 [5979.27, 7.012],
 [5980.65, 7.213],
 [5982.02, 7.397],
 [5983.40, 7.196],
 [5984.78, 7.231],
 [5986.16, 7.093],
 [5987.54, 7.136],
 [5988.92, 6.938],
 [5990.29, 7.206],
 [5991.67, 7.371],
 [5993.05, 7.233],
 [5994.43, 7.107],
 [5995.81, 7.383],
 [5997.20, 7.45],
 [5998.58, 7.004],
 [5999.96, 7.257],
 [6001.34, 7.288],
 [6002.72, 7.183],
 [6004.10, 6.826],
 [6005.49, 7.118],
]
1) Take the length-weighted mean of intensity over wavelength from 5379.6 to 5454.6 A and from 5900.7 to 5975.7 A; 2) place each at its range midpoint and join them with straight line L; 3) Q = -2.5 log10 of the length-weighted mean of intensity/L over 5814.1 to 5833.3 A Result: -0.01 mag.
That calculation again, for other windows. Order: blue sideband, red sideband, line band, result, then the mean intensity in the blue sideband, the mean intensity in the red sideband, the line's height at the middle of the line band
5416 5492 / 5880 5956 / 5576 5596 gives 0.016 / 7.49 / 7.24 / 7.42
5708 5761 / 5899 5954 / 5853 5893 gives 0.020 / 7.44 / 7.32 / 7.35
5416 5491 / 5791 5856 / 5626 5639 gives -0.010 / 7.49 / 7.36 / 7.42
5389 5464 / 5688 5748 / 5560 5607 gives 0.008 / 7.46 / 7.43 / 7.44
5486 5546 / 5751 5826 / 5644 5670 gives 0.004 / 7.47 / 7.4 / 7.43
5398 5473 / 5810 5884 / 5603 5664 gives -0.009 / 7.48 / 7.33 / 7.4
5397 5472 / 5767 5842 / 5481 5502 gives -0.006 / 7.47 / 7.4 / 7.46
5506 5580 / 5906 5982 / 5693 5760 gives -0.007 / 7.46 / 7.3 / 7.39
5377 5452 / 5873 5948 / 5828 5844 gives -0.023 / 7.47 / 7.24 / 7.27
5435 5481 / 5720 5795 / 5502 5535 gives 0.007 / 7.49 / 7.43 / 7.48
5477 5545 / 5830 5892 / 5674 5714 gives -0.007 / 7.47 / 7.27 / 7.37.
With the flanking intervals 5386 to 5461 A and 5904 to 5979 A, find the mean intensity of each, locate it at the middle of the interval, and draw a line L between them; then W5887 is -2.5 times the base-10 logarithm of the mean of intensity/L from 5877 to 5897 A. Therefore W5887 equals 0.040 mag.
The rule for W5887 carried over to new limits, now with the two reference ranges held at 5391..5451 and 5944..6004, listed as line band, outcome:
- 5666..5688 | -0.01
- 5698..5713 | 0.00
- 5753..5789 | -0.02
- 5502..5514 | 0.00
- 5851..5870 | 0.00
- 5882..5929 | 0.01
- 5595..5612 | -0.01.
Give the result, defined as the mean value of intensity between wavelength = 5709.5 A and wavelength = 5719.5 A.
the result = 7.43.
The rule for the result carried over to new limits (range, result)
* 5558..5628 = 7.42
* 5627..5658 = 7.47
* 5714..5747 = 7.44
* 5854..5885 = 7.26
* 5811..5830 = 7.4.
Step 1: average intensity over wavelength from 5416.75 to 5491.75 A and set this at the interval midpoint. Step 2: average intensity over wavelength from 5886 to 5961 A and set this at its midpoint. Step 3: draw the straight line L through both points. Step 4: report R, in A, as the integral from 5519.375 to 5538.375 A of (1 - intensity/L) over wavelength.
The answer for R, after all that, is 0.0 A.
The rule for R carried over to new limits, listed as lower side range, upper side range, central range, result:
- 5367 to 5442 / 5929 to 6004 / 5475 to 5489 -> -0.05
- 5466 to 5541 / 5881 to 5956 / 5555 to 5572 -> 0.03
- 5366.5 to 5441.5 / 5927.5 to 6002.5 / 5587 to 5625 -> -0.25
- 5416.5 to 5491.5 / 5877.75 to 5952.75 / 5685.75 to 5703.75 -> -0.22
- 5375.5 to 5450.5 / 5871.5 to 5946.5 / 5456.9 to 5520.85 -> -0.53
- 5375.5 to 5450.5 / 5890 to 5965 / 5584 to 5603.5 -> 0.07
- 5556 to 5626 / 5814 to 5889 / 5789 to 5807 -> -0.14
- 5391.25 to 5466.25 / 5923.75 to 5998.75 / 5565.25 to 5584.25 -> 0.10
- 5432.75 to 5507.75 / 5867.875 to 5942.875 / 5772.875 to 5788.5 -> -0.25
